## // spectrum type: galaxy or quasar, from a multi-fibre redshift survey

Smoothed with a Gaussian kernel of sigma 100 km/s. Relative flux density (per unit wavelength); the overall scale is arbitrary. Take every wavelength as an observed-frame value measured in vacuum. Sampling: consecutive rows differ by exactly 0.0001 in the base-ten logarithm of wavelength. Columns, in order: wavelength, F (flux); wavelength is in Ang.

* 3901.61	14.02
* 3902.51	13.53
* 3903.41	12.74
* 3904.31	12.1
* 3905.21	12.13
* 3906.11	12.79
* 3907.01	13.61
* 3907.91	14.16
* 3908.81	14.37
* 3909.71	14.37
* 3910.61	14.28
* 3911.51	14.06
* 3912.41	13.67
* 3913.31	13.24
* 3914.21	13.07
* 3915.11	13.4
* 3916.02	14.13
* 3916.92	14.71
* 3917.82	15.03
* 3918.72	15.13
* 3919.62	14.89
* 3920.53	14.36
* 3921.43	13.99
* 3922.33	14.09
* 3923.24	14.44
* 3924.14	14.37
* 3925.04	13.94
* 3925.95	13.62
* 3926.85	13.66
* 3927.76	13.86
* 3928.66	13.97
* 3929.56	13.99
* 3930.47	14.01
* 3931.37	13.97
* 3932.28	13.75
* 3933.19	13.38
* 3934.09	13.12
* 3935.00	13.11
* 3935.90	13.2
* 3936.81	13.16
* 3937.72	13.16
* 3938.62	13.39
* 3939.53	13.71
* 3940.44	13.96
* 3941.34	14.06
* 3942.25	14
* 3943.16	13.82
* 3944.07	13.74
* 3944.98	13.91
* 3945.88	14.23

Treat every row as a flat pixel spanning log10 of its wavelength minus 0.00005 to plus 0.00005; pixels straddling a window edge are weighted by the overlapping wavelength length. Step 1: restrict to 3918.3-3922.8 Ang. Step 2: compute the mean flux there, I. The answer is 14.5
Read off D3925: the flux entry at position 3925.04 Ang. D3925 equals 13.94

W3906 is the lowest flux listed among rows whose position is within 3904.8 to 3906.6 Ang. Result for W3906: 12.13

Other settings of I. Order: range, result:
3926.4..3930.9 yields 13.9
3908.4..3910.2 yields 14.4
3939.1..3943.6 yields 13.9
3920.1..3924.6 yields 14.3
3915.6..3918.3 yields 14.7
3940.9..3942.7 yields 14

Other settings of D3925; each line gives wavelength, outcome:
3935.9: 13.2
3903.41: 12.74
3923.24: 14.44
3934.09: 13.12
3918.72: 15.13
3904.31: 12.1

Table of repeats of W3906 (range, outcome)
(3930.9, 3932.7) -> 13.75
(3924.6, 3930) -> 13.62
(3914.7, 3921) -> 13.4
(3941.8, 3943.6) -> 13.82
